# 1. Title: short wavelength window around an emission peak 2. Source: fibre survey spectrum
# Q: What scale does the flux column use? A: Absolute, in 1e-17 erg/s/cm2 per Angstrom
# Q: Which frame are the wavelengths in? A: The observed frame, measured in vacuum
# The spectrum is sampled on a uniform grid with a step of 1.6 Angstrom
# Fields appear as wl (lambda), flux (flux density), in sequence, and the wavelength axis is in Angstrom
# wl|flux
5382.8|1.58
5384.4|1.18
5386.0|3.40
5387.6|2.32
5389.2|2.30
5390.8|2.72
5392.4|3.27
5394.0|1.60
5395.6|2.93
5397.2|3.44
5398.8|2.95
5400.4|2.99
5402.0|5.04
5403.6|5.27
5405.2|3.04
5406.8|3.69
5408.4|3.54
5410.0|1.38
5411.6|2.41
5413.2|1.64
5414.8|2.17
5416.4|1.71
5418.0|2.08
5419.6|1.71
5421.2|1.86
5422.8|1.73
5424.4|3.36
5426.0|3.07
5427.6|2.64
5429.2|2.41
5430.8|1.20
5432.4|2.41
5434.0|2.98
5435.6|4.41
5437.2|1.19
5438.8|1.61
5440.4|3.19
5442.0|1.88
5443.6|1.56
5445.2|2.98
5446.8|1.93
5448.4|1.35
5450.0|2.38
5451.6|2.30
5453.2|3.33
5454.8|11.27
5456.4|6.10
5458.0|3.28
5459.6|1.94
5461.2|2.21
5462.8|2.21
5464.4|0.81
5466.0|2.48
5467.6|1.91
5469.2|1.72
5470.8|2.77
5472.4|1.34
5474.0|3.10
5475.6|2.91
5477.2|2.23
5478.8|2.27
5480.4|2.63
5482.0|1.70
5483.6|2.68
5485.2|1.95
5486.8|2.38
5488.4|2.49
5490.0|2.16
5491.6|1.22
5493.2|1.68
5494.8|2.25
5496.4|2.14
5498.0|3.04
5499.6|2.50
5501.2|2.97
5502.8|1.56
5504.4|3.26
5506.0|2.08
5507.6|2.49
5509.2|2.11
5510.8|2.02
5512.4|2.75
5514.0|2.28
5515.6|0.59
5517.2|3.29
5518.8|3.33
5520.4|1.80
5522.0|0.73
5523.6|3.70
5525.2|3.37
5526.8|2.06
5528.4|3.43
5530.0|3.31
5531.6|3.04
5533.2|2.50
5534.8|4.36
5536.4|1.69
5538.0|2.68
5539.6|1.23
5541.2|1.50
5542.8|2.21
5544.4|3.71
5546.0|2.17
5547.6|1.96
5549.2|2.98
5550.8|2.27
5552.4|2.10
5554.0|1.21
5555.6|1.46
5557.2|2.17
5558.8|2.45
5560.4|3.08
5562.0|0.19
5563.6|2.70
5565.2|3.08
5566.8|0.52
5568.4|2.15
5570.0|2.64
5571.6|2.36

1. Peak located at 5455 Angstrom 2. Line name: [O III]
